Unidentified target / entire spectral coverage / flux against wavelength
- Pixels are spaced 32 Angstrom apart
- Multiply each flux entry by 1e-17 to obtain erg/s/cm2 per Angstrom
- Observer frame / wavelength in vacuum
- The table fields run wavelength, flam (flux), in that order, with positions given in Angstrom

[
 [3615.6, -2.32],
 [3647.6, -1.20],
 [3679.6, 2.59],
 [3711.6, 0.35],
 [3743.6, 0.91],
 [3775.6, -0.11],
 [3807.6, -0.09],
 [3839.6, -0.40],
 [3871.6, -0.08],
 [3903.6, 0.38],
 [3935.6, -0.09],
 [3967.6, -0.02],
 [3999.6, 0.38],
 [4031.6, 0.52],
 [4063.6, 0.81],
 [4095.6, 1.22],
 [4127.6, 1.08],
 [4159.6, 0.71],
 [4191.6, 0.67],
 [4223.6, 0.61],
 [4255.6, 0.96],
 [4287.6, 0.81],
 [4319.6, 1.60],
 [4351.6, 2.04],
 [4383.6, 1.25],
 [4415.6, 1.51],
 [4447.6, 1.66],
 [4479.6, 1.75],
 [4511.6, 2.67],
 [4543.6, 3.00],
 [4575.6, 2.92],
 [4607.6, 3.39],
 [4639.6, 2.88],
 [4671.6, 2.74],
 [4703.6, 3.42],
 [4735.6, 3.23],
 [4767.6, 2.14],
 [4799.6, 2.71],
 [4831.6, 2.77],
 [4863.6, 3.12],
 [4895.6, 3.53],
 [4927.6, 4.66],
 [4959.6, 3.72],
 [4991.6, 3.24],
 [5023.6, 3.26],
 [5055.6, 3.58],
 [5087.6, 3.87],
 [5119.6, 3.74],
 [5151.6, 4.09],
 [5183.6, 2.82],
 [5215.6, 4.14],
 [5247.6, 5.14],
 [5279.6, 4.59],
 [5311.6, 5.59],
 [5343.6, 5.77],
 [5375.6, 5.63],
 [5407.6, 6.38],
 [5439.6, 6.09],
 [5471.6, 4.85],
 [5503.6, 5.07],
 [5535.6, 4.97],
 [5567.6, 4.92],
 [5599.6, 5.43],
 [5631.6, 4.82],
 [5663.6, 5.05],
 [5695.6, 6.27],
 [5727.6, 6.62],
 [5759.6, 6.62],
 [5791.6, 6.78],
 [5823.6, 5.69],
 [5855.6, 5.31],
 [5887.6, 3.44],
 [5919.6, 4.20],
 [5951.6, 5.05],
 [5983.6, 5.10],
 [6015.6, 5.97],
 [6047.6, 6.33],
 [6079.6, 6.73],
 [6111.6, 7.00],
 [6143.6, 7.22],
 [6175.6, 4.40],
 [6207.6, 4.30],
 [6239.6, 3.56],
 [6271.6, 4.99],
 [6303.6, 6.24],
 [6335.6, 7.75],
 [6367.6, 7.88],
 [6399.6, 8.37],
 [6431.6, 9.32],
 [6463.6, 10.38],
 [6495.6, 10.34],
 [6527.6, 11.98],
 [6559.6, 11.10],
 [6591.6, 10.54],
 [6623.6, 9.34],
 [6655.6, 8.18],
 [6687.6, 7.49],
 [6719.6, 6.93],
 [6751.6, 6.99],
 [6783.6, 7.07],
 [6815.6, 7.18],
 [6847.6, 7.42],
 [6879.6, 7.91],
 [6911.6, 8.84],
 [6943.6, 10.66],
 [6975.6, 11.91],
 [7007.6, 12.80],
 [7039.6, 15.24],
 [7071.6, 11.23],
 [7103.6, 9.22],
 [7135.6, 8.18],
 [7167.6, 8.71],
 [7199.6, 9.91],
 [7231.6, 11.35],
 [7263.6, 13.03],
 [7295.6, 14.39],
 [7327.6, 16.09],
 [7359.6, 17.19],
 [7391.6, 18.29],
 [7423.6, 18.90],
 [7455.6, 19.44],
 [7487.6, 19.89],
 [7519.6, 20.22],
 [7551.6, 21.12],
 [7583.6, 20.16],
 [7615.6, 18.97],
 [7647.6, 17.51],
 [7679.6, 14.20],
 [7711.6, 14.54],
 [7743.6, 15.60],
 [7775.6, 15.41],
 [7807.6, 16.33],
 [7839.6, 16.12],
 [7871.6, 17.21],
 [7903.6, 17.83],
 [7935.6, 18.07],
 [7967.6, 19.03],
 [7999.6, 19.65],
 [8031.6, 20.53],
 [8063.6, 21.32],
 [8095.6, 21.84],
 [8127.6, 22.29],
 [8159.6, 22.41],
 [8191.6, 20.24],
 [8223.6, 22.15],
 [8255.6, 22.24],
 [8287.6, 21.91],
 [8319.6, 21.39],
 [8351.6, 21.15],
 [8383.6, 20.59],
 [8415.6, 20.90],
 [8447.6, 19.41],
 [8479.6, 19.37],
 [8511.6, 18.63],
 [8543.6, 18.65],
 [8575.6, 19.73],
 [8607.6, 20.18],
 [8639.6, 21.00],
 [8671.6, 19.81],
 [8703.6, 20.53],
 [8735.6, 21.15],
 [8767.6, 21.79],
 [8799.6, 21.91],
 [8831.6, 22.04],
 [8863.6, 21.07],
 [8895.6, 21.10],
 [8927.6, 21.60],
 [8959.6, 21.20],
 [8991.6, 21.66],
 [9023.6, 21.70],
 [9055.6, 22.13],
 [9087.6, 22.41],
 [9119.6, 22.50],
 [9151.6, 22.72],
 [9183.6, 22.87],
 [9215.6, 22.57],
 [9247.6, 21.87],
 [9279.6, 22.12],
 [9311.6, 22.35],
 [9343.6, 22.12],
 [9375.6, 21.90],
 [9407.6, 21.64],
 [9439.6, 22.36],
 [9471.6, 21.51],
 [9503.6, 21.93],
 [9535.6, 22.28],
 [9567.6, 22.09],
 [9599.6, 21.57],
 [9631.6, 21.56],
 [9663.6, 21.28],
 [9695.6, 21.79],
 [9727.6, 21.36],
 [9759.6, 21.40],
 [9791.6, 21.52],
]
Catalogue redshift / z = 0.00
